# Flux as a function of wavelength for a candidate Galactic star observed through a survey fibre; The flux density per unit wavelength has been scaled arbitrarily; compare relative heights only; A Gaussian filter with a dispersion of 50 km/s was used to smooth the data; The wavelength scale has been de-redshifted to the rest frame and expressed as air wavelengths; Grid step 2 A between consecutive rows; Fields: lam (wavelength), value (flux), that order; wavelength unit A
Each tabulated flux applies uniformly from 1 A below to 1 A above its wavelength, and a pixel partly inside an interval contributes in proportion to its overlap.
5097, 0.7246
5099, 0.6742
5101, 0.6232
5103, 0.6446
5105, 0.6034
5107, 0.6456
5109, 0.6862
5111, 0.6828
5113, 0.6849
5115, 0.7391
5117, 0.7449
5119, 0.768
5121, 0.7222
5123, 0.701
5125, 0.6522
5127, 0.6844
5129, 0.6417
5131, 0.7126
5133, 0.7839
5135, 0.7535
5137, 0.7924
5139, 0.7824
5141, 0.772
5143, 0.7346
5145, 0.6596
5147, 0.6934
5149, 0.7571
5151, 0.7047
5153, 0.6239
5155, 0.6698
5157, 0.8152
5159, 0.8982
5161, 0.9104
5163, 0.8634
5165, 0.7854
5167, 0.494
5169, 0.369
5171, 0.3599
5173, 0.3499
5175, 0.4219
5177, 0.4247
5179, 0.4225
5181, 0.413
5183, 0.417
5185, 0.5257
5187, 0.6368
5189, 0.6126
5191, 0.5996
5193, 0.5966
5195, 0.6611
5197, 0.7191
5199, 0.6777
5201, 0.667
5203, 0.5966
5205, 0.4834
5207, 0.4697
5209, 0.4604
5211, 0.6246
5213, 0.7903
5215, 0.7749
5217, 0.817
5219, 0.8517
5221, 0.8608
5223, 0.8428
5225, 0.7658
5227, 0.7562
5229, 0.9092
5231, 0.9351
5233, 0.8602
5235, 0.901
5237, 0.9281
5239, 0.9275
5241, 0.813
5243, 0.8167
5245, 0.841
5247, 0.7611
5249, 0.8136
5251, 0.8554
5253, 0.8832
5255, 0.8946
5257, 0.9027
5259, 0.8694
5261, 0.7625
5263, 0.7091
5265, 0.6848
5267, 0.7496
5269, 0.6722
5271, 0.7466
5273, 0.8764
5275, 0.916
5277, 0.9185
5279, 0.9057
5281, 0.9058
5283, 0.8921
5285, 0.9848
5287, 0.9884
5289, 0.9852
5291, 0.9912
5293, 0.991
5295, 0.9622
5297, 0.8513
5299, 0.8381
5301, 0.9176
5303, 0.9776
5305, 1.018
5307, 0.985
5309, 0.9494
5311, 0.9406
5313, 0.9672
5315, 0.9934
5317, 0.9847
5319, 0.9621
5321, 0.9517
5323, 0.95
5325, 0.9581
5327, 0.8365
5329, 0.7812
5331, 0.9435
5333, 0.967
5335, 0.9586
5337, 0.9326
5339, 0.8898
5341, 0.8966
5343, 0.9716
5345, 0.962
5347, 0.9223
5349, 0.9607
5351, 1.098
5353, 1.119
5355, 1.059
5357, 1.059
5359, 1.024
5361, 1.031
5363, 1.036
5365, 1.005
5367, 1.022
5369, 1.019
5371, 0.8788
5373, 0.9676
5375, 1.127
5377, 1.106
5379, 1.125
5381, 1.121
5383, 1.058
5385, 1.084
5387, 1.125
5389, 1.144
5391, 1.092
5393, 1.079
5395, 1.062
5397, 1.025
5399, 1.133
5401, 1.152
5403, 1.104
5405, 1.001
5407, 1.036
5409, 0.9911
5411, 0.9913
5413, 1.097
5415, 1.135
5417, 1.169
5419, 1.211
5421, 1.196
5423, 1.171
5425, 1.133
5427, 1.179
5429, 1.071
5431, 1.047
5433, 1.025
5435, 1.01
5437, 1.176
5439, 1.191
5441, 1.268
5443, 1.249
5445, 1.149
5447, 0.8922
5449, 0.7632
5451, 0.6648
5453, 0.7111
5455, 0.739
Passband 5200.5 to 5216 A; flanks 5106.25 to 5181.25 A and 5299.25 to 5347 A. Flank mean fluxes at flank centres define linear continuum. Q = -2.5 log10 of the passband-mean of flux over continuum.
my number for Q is 0.26 mag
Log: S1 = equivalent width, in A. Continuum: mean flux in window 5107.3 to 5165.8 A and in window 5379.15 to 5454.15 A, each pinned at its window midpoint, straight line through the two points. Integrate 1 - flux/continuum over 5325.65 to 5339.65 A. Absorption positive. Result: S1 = 1.0 A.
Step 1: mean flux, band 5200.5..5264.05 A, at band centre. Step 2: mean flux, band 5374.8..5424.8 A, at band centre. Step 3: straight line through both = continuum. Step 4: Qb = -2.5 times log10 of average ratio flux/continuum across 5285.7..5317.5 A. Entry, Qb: -0.05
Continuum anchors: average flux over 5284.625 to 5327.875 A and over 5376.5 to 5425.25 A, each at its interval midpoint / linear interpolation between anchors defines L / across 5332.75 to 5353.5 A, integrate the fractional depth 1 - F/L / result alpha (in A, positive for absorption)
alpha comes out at 0.9 A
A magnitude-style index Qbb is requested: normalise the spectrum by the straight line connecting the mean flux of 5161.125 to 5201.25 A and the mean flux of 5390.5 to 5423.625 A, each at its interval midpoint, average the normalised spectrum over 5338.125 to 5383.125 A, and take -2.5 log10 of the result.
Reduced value -0.04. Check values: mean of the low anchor 0.557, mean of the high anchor 1.1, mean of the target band 1.02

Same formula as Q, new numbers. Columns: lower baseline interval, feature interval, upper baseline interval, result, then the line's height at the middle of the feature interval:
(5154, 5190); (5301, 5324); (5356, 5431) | -0.09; 0.896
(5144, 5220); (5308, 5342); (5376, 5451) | -0.03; 0.911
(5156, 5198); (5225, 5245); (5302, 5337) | -0.18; 0.733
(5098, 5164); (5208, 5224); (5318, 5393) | 0.11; 0.829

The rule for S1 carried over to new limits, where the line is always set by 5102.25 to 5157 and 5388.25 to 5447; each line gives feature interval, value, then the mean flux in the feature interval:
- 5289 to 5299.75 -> 0.03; 0.934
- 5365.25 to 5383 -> 0.07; 1.04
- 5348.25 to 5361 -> -0.40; 1.05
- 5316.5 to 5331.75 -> 0.94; 0.919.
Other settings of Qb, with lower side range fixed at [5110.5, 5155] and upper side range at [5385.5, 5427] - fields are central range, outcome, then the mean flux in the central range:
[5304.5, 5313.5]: 0.00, 0.97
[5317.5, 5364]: 0.05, 0.968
